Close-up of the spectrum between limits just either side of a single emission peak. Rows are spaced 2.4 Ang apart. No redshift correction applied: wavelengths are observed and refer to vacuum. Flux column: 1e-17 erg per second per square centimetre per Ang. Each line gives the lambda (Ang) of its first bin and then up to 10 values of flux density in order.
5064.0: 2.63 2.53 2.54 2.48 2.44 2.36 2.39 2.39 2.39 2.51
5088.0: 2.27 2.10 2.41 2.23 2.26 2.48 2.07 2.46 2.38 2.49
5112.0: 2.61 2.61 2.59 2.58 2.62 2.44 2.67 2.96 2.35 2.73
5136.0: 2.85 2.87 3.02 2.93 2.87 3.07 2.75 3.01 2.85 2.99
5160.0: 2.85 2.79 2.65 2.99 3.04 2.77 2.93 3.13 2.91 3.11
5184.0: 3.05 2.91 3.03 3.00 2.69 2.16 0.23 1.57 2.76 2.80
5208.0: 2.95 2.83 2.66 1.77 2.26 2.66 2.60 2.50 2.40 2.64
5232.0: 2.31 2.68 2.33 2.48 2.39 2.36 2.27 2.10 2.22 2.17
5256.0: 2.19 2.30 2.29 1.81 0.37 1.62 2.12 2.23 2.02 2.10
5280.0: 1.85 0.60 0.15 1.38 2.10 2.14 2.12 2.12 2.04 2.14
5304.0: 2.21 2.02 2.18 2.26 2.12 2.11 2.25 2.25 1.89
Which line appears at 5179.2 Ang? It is C III] 1909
